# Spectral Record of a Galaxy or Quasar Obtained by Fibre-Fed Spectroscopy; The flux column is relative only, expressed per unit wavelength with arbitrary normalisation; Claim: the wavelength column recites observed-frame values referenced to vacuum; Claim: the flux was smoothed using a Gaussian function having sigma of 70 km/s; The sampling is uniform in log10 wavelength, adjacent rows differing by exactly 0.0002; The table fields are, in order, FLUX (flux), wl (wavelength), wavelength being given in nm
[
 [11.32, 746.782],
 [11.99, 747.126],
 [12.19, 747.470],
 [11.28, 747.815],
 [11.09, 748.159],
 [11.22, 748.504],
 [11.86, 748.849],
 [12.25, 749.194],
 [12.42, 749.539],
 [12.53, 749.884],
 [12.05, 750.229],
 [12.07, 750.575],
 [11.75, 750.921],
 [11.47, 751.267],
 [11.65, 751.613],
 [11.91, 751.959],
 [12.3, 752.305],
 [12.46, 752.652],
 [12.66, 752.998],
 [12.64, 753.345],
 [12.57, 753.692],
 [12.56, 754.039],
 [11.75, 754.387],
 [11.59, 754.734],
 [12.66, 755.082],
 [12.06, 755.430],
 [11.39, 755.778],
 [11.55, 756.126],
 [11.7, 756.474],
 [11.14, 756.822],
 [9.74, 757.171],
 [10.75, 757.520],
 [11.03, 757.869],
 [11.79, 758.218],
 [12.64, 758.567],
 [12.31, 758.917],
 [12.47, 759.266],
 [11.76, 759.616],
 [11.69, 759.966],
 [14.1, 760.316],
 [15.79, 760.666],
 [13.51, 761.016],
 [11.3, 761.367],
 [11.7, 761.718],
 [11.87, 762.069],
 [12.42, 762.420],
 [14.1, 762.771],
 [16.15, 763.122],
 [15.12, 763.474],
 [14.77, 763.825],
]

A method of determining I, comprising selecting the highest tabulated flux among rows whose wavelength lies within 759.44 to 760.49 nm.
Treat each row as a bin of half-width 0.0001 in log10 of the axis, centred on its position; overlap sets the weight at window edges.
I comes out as 14.1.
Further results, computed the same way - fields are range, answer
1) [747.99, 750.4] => 12.53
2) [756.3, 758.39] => 11.79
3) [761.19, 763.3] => 16.15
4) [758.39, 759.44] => 12.64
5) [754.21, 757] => 12.66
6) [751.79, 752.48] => 12.3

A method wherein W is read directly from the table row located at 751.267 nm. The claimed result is 11.47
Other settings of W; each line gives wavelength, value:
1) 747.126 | 11.99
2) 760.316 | 14.1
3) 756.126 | 11.55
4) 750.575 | 12.07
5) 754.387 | 11.75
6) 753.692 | 12.57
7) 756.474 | 11.7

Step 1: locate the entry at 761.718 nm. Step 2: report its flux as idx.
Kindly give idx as 11.7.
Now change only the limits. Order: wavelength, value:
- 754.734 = 11.59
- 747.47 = 12.19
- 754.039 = 12.56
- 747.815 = 11.28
